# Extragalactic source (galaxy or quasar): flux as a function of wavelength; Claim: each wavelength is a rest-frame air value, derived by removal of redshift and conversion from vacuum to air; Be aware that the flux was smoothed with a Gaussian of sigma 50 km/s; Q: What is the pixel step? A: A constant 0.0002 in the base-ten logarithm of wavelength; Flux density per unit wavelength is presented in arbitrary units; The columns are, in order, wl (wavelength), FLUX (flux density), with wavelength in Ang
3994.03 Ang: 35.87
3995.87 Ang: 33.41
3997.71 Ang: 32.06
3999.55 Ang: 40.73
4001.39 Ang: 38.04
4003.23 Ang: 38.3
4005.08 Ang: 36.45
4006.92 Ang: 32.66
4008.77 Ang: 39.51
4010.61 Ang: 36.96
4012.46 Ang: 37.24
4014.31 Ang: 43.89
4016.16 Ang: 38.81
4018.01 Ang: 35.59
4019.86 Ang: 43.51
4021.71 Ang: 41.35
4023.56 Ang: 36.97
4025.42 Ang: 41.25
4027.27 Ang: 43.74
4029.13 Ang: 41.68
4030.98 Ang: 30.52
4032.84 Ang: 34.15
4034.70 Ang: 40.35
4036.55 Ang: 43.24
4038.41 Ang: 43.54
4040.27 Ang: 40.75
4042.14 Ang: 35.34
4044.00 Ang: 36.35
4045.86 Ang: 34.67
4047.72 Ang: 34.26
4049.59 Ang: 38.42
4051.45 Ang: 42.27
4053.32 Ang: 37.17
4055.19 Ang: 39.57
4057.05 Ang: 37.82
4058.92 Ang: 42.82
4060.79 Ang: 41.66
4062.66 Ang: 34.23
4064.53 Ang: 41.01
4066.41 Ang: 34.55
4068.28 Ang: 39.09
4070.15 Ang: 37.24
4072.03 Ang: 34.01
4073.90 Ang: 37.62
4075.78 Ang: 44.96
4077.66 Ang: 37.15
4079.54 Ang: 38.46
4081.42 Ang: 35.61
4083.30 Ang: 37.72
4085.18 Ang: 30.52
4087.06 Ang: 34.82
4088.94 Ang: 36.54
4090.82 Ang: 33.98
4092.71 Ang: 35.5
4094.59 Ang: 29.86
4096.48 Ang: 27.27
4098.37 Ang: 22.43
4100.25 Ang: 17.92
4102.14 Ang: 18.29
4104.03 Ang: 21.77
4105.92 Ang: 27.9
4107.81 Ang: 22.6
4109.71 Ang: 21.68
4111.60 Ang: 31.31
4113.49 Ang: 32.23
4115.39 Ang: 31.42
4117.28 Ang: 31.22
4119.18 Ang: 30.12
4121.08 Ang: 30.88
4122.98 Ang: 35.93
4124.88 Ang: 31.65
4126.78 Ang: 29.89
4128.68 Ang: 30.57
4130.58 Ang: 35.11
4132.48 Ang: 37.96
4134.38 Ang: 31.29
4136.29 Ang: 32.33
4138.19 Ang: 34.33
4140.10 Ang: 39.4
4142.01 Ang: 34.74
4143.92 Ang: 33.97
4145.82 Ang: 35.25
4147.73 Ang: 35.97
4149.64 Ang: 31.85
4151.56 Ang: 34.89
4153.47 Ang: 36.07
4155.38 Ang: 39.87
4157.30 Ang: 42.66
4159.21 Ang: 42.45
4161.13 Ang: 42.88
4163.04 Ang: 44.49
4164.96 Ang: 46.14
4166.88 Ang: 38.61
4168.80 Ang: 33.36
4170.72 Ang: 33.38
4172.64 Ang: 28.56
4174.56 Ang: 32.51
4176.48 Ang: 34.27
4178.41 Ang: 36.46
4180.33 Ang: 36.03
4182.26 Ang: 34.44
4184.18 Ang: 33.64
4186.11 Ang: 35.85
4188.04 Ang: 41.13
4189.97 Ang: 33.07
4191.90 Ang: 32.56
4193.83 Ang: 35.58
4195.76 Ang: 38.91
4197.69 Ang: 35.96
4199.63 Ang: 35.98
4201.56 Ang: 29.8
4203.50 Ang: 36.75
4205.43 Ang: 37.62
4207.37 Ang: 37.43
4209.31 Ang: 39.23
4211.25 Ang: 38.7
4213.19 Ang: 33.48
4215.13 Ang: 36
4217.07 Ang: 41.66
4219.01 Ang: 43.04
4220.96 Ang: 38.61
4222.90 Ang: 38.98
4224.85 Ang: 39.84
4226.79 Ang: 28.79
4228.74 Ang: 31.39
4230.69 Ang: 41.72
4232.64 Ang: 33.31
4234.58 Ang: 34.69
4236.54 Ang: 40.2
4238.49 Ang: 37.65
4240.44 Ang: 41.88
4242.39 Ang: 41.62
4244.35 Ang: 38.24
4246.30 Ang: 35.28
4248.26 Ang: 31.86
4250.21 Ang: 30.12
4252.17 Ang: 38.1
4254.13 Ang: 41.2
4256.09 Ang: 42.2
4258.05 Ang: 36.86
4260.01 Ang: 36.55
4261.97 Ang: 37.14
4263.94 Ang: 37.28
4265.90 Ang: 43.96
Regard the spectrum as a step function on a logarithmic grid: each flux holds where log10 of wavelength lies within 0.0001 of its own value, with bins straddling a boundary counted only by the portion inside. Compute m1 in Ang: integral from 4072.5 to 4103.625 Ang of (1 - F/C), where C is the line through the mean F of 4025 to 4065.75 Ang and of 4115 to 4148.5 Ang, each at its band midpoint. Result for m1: 3.46 Ang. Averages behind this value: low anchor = 38.8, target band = 32.2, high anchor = 33.5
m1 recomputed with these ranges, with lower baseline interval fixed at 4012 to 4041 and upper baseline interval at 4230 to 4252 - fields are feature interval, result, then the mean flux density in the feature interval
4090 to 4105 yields 5.04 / 25.8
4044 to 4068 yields 0.77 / 38.2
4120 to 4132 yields 1.86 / 32.5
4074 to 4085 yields 0.28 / 38.1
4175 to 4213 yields 1.72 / 35.9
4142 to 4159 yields 0.74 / 36.5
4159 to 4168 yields -1.14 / 42.8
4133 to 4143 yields 0.98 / 34.6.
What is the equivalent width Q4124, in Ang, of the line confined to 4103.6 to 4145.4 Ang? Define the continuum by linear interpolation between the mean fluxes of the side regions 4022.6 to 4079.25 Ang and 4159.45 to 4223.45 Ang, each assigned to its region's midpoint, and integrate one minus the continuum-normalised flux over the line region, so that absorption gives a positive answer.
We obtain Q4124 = 6.87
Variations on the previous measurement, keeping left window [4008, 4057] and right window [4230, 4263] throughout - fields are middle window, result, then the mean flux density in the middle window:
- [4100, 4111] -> 4.6 Ang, 22.2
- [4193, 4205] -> 0.7 Ang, 35.6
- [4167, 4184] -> 1.8 Ang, 33.9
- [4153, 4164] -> -1.0 Ang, 41.7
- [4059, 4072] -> 0.2 Ang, 38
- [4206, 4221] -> -0.3 Ang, 38.5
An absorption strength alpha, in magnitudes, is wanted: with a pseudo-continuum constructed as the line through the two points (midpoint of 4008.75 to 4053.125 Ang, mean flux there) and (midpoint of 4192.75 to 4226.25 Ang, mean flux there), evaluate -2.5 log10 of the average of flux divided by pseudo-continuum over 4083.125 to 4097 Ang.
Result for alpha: 0.157 mag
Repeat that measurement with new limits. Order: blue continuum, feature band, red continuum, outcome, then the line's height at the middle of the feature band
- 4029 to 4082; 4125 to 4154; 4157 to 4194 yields 0.094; 37.2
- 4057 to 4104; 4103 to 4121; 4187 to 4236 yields 0.237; 34.7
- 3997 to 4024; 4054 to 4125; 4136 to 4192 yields 0.138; 37.3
